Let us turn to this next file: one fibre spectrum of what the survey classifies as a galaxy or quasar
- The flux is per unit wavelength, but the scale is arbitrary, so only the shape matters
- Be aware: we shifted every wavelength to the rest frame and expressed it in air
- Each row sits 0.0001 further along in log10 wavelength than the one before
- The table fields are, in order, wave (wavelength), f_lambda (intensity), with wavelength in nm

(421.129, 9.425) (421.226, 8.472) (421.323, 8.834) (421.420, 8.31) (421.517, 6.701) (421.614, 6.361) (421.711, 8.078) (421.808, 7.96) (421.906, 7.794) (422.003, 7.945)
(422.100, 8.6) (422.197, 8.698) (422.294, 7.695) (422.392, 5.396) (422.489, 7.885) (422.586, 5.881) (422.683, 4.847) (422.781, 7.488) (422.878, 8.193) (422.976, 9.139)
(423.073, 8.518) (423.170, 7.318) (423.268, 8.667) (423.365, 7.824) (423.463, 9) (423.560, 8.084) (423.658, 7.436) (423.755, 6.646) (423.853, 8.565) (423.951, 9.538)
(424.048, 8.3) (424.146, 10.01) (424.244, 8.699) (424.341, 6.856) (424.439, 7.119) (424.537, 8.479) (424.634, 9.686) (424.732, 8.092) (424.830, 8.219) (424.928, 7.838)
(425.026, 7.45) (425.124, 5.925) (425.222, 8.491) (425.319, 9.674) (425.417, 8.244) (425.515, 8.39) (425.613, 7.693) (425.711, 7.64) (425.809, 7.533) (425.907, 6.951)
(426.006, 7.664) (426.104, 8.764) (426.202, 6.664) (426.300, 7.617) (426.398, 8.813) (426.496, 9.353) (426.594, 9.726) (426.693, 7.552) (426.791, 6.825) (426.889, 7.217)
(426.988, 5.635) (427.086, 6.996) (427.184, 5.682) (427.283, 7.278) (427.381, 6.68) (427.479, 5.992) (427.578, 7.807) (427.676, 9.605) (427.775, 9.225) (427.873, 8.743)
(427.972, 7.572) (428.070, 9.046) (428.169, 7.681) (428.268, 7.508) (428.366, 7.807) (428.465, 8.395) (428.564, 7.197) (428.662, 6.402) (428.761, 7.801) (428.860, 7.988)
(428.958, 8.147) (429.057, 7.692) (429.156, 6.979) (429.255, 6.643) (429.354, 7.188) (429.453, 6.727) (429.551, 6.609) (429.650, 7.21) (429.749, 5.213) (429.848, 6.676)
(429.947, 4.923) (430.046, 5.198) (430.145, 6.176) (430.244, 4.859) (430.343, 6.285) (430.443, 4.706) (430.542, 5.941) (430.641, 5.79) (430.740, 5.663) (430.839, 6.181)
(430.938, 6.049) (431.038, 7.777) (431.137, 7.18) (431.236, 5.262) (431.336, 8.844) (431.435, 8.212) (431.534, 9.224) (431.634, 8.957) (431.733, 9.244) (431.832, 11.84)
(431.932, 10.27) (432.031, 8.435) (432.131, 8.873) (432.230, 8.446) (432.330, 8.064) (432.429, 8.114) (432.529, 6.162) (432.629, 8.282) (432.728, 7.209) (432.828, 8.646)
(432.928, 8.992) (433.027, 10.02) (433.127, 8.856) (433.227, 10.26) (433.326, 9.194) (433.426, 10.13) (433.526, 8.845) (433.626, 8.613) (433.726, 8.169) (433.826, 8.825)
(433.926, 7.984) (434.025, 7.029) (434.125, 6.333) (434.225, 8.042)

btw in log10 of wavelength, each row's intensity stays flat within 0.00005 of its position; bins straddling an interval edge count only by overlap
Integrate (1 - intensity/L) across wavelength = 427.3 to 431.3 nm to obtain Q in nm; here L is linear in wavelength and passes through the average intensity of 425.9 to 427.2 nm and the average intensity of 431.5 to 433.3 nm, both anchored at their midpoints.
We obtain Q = 0.61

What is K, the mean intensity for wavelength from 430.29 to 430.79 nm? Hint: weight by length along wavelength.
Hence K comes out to 5.67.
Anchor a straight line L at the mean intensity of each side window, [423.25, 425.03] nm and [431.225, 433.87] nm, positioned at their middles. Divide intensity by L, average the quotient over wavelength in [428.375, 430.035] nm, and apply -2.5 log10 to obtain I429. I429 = 0.225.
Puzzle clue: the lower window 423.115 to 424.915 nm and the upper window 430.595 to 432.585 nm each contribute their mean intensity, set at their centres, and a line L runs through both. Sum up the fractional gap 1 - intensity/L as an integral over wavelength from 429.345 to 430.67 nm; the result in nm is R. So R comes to 0.34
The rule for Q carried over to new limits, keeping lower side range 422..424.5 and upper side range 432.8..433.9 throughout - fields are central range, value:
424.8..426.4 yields 0.06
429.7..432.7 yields 0.55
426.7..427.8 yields 0.16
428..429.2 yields 0.11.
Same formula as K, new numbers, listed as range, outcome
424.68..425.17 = 7.51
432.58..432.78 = 7.76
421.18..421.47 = 8.53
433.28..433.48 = 9.64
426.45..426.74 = 8.86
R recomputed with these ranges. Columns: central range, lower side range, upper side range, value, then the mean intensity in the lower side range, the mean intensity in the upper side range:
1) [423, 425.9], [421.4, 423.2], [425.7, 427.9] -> -0.21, 7.51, 7.64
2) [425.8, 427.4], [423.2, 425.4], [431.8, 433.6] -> 0.17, 8.2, 8.89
